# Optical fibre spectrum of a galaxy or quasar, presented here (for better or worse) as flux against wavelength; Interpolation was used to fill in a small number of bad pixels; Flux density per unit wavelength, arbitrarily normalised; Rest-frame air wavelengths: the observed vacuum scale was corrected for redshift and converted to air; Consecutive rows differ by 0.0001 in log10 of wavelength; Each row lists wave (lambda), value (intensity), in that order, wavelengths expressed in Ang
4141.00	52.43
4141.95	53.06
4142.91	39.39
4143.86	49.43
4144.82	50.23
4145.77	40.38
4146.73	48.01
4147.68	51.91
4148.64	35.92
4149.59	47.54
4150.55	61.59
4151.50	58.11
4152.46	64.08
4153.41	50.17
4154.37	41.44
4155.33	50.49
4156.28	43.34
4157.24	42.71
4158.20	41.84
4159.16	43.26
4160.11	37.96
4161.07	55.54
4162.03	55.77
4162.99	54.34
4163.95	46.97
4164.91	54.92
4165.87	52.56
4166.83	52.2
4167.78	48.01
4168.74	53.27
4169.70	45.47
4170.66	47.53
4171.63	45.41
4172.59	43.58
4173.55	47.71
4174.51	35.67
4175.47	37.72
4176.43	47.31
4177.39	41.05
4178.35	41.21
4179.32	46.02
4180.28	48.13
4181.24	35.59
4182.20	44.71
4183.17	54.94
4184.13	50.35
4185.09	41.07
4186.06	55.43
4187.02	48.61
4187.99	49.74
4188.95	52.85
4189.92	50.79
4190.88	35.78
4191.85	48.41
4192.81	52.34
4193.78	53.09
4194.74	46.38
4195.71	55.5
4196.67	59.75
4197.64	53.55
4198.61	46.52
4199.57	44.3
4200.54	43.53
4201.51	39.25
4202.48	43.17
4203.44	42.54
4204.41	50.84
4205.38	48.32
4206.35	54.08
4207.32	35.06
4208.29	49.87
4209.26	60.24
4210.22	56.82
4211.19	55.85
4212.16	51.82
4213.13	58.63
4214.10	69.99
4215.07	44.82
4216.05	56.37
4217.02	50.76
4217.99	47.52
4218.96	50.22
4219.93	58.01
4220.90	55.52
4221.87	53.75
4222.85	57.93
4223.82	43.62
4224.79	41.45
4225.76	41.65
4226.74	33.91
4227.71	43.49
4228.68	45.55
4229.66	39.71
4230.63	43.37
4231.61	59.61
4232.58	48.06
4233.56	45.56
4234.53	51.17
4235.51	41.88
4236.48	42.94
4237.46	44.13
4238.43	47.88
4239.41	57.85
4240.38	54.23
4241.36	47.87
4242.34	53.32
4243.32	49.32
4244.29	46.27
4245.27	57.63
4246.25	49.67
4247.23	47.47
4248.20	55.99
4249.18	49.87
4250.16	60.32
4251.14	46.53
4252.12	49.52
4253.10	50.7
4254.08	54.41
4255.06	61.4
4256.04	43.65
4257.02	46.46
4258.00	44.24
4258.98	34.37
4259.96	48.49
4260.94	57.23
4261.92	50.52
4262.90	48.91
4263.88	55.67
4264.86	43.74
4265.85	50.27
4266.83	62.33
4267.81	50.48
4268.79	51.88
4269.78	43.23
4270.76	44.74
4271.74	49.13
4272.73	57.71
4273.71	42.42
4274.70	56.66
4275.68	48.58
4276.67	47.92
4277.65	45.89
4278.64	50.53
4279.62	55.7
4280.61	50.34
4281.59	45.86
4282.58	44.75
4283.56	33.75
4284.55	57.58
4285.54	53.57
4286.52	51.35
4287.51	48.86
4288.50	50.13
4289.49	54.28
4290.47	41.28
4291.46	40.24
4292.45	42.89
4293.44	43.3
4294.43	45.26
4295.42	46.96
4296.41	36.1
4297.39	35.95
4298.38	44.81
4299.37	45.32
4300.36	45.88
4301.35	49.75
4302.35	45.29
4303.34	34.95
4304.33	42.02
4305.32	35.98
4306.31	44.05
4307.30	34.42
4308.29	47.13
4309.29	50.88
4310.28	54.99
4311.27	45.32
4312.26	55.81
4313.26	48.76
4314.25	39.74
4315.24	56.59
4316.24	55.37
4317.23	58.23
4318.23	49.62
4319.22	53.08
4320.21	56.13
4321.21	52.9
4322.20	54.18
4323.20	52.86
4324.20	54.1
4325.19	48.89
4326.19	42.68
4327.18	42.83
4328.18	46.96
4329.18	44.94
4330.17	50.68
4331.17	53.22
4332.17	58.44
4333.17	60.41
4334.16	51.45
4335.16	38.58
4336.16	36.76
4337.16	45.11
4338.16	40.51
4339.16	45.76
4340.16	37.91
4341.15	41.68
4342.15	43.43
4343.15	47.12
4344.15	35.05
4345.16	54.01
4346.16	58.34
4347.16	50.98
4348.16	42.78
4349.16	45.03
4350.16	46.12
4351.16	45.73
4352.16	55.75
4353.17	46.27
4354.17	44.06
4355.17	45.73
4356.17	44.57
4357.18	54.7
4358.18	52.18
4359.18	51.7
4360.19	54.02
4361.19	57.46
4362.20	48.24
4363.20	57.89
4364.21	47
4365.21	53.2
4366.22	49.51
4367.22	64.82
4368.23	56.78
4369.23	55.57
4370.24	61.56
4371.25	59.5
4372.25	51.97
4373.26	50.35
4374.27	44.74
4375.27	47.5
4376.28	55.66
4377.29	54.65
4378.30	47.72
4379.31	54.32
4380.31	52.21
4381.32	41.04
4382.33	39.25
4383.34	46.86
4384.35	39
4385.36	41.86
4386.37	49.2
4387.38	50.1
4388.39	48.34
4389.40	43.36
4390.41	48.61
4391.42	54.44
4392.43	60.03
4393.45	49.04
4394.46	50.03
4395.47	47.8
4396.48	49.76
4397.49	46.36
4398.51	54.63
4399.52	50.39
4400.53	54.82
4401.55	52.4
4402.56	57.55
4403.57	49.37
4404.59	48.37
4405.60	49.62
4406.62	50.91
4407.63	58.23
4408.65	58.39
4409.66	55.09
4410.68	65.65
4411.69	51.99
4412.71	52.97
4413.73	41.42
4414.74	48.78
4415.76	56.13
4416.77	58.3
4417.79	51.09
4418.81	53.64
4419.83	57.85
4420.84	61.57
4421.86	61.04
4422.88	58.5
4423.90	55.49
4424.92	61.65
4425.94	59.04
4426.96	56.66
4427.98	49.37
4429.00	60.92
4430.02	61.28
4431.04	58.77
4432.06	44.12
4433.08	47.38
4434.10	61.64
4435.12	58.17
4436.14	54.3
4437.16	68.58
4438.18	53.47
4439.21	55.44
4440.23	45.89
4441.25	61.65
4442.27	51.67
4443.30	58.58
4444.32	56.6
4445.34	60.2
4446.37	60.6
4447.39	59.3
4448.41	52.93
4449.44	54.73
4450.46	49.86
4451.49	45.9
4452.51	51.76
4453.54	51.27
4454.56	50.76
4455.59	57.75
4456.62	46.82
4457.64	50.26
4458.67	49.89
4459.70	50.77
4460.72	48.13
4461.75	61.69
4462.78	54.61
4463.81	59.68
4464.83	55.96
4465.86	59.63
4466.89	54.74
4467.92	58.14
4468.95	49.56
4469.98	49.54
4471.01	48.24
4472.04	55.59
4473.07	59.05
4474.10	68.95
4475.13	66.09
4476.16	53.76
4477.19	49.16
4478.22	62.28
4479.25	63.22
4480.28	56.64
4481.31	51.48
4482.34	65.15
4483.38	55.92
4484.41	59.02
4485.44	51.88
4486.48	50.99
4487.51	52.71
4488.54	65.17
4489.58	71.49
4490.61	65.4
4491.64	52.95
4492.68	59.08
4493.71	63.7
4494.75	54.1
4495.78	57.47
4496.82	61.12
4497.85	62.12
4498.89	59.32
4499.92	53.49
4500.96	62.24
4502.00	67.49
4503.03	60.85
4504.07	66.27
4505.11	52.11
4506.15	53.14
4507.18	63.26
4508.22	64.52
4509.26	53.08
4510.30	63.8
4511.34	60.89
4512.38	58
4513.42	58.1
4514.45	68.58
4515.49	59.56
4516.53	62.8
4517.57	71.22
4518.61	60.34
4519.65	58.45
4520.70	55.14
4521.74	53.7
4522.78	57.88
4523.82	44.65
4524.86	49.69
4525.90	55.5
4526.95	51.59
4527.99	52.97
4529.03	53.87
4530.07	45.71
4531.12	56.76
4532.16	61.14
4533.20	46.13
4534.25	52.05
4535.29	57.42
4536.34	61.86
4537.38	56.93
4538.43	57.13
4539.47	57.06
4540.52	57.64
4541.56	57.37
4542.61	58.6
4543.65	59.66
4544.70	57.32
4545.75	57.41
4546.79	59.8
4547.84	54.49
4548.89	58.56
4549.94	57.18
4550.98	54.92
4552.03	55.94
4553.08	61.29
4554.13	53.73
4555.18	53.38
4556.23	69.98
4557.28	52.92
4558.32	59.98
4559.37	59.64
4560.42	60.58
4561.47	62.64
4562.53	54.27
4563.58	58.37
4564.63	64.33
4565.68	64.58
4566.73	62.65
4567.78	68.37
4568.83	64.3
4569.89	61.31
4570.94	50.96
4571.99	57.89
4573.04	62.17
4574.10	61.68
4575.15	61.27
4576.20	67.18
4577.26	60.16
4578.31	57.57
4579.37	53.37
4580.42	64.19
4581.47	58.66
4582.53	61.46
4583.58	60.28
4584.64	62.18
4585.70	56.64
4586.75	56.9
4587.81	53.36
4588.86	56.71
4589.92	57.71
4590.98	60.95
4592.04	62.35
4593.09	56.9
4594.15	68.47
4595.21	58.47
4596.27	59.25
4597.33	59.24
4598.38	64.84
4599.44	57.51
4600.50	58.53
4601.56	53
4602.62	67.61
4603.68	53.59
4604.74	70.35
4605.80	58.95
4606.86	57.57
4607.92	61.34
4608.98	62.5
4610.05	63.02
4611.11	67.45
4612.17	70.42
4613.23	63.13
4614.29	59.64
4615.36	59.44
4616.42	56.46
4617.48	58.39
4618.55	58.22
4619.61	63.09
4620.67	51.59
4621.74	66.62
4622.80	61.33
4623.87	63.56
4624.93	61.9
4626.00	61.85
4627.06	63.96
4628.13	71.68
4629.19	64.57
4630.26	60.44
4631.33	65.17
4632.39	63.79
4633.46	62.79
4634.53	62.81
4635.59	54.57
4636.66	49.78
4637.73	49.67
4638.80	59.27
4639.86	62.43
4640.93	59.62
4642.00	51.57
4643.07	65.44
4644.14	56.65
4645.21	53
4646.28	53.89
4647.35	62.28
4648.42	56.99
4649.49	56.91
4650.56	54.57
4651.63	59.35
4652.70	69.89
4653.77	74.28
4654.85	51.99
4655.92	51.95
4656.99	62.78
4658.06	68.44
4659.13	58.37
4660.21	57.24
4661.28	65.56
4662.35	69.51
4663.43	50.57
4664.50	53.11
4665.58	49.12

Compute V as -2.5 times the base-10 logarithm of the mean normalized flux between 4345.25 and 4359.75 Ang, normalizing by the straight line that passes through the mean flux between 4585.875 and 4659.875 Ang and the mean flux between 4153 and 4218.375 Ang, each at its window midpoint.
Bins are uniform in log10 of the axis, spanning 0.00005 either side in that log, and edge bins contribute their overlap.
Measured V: 0.08 mag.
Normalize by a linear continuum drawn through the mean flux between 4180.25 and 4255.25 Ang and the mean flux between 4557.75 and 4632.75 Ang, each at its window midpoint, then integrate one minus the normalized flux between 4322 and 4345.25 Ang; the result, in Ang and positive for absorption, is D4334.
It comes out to 2.8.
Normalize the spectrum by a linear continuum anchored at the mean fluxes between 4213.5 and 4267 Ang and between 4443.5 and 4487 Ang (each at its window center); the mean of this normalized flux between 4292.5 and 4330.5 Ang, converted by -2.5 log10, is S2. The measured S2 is 0.10 mag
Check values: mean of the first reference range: 49.7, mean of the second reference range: 55.2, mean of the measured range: 47.1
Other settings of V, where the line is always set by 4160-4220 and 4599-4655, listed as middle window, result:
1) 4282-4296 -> 0.11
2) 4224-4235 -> 0.12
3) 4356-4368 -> 0.01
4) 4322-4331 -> 0.08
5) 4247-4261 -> 0.02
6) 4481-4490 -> -0.03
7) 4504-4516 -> -0.05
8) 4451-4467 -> 0.06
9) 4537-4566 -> 0.00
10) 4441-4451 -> -0.01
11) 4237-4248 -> -0.01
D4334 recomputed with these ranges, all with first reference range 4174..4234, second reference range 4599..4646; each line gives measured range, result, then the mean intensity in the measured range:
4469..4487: -0.1 Ang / 56.7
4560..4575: -0.5 Ang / 61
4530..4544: 0.4 Ang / 56.4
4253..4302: 2.3 Ang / 48.1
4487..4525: -1.7 Ang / 59.7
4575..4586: -0.2 Ang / 60.3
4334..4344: 1.9 Ang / 42.3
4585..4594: 0.2 Ang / 58.2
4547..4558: 0.2 Ang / 57.4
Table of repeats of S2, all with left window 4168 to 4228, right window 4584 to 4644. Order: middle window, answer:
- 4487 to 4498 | -0.06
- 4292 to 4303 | 0.18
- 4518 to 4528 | 0.07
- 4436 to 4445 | -0.02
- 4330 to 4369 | 0.08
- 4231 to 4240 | 0.02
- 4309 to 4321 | -0.01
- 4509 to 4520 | -0.07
